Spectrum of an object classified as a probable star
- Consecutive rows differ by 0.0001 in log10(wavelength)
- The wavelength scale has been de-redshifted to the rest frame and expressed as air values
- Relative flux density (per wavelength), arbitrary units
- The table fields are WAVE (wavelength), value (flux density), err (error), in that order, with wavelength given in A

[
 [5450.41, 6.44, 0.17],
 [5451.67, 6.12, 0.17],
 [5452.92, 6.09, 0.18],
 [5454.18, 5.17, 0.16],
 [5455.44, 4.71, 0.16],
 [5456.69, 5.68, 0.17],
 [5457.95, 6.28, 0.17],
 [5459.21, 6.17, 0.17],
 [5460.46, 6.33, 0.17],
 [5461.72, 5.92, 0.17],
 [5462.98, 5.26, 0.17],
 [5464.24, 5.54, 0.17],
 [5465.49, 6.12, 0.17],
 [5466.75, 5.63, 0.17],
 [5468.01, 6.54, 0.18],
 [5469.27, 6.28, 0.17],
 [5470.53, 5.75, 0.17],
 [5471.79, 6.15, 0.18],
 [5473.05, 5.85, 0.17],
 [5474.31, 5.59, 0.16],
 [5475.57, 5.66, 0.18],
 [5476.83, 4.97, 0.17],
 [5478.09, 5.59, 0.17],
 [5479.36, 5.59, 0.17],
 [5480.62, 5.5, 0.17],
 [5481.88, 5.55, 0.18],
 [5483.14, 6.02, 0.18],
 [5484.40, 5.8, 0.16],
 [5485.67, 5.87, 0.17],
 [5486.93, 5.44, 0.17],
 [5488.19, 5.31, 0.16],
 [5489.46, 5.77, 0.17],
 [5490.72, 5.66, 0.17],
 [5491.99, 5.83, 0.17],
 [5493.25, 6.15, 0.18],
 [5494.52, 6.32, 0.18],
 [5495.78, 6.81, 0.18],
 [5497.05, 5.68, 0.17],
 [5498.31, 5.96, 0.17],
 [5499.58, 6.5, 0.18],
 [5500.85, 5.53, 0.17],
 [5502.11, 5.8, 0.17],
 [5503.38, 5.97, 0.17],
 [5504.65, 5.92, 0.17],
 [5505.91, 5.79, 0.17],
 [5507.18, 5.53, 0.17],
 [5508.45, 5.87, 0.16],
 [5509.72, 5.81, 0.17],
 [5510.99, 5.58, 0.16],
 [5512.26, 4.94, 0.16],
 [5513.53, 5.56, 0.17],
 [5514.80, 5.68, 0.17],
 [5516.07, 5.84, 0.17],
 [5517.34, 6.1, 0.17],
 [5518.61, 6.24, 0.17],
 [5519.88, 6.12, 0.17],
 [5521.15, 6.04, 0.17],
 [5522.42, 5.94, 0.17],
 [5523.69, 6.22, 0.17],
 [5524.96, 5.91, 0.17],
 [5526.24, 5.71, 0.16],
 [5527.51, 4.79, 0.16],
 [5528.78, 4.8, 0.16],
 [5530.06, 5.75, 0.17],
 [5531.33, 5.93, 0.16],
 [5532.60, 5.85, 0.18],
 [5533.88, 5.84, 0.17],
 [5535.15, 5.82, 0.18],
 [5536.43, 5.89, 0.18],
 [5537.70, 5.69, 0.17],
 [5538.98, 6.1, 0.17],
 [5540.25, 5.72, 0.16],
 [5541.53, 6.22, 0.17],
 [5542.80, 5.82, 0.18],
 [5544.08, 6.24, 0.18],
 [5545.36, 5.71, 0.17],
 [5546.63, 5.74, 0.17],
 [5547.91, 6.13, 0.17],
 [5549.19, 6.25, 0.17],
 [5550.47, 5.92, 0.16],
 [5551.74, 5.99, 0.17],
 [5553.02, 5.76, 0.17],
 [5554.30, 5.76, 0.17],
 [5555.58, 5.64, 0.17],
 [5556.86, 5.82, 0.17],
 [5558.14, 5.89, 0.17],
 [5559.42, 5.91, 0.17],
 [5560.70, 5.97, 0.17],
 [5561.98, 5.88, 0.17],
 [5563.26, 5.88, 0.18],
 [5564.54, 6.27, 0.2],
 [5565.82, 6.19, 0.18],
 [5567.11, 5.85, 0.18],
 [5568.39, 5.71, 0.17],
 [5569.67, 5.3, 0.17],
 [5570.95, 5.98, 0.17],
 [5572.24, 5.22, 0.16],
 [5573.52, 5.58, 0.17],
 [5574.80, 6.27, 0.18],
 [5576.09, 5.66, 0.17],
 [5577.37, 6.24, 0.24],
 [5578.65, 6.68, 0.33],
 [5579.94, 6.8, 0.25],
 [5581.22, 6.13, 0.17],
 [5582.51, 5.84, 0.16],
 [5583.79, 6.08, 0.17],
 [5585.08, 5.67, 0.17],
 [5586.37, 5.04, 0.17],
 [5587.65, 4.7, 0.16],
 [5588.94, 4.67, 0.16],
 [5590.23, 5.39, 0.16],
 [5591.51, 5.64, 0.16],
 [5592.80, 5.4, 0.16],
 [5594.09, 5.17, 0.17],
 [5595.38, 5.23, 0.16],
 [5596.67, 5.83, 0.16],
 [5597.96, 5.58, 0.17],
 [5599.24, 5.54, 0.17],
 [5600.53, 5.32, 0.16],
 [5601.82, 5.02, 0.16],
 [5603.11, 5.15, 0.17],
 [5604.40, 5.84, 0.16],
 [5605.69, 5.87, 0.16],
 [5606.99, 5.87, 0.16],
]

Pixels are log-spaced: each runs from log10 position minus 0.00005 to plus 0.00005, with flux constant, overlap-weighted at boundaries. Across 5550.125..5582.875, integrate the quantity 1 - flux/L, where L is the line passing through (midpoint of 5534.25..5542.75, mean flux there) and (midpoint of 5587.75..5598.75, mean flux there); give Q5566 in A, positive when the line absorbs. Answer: -1.9 A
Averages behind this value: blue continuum 5.9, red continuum 5.33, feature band 5.93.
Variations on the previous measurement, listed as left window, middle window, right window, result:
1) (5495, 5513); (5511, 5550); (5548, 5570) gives 0.33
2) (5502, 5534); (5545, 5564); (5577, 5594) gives -0.57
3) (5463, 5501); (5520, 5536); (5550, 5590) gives 0.24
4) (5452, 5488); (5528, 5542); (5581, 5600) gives -0.46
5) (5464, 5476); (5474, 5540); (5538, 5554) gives 1.89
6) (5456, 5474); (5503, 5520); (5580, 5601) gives 0.04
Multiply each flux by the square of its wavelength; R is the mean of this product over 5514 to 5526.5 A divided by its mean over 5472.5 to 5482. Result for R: 1.1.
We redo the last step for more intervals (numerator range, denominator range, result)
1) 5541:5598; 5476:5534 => 1.03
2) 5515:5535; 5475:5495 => 1.04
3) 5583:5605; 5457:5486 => 0.96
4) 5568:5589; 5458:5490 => 1.04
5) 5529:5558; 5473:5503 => 1.04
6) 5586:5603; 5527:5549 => 0.93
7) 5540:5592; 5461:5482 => 1.05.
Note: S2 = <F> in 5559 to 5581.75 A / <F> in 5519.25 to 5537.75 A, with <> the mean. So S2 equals 1.04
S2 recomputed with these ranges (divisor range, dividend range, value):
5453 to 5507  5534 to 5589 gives 1.01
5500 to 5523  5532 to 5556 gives 1.02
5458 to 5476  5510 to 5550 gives 0.98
